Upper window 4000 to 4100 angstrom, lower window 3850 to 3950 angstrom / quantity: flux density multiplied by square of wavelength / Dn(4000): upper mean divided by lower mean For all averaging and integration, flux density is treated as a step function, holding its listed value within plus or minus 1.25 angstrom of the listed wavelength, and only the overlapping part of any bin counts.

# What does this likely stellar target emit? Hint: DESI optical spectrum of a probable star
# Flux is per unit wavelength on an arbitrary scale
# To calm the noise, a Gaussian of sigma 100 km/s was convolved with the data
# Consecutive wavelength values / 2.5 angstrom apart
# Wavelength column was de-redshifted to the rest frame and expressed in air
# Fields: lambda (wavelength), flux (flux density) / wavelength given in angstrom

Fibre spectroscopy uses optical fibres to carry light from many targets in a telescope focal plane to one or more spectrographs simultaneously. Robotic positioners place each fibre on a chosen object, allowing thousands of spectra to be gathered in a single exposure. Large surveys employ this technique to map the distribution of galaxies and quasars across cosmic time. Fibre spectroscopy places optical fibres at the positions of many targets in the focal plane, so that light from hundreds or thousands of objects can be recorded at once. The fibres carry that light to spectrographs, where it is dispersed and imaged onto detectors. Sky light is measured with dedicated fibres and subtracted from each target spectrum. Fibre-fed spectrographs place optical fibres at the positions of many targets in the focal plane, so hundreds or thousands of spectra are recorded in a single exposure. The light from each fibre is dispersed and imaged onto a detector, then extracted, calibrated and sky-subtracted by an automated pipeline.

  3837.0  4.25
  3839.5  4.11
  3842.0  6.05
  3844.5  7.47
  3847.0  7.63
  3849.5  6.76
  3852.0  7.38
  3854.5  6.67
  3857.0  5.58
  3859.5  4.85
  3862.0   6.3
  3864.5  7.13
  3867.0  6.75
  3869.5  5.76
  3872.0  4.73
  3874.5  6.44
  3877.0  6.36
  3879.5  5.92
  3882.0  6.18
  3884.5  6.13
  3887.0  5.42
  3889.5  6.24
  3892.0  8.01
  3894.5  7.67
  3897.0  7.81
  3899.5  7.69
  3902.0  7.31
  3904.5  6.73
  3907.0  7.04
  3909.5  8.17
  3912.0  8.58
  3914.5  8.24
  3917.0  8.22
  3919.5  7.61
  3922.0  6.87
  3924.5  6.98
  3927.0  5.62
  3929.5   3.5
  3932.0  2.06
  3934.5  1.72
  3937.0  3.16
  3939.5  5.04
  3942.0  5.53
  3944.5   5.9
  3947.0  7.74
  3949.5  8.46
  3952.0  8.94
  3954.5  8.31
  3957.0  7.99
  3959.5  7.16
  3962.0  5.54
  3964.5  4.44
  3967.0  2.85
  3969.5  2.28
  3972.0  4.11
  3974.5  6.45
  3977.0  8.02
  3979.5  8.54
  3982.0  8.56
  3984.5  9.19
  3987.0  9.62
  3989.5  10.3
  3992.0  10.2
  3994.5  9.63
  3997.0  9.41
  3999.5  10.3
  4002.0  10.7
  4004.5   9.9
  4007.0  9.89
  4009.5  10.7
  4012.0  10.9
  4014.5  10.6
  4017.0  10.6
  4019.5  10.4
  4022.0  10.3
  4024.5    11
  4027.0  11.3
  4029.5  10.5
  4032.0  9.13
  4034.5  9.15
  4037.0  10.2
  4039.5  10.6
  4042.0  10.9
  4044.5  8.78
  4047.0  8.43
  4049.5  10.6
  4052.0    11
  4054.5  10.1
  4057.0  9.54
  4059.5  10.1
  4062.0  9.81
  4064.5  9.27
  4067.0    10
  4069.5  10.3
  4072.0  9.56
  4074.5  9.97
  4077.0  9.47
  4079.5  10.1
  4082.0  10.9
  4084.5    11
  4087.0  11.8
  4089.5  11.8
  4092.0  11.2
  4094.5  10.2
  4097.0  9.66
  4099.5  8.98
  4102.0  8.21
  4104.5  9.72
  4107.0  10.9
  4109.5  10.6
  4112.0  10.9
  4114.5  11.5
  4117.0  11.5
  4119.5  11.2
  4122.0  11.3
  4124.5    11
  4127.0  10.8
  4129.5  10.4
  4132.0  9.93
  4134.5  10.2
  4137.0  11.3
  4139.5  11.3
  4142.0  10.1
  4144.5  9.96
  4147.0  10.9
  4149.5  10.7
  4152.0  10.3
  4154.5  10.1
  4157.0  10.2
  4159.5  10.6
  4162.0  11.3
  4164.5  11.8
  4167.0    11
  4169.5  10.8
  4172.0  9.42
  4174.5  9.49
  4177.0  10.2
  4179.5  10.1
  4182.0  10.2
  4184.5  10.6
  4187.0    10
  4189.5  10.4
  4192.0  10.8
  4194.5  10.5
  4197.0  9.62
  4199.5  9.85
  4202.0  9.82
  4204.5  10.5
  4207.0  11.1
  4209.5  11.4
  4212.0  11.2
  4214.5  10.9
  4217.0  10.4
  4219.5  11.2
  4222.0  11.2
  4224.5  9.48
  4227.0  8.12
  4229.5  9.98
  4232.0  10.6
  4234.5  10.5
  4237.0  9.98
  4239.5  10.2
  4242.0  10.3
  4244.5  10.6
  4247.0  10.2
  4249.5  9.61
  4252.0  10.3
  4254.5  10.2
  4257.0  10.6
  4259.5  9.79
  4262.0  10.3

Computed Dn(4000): 1.7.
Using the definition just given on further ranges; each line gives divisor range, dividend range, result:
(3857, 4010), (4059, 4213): 1.65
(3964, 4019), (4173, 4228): 1.33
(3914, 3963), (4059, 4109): 1.76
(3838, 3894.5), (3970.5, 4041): 1.64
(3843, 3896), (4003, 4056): 1.72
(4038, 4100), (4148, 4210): 1.08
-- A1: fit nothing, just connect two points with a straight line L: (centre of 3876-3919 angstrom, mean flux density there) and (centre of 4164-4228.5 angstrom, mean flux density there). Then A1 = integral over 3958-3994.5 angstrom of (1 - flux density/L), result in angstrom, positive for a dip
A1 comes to 4.5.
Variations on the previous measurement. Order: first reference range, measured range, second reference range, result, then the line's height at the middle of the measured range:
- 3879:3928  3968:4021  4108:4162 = -2.8 angstrom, 8.55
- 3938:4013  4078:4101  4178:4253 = -4.0 angstrom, 9.03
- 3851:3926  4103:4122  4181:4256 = -3.5 angstrom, 9.2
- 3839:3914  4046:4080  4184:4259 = -4.8 angstrom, 8.65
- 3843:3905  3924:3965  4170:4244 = 9.0 angstrom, 7.37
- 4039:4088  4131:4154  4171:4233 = -0.7 angstrom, 10.2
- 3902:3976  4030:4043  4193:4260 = -4.3 angstrom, 7.51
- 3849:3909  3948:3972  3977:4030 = 7.2 angstrom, 8.84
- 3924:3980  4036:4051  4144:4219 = -4.7 angstrom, 7.55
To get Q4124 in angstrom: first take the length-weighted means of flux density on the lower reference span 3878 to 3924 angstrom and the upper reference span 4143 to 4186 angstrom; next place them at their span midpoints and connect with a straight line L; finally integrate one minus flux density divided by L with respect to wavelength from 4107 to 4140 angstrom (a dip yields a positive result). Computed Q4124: -3.22 angstrom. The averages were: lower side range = 7.2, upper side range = 10.4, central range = 10.9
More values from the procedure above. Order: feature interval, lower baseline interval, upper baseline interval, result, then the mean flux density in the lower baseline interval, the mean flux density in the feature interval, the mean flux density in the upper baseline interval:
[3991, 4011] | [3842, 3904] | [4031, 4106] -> -2.9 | 6.58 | 10.1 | 10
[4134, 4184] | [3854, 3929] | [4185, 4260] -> -4.6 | 6.74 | 10.5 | 10.3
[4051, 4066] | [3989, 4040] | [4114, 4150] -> 0.7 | 10.3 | 9.95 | 10.8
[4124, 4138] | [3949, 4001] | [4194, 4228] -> -1.6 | 7.64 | 10.6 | 10.4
